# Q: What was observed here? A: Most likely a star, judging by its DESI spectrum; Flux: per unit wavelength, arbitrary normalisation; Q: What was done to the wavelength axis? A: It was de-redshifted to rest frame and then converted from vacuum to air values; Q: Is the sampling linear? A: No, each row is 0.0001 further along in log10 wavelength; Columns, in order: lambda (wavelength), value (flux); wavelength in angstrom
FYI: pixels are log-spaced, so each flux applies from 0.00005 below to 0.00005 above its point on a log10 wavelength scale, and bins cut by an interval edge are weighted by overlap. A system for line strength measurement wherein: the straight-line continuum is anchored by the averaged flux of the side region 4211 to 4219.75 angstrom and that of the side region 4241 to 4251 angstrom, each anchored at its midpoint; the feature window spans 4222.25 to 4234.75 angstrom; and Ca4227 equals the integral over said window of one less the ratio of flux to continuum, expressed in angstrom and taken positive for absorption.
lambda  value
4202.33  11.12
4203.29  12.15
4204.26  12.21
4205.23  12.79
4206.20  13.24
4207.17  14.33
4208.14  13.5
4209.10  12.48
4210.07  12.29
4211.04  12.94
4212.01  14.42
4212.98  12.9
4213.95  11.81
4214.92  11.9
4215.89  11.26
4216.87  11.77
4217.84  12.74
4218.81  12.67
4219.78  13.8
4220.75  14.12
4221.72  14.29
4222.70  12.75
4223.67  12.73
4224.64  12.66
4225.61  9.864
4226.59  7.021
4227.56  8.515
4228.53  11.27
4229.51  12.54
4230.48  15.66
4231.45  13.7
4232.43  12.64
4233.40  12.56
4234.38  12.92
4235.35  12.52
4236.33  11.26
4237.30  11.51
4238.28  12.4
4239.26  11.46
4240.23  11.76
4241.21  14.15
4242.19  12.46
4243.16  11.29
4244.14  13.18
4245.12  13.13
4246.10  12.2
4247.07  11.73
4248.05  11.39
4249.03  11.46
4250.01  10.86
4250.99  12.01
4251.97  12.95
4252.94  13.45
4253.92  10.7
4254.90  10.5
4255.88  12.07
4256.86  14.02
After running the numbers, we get 0.5 angstrom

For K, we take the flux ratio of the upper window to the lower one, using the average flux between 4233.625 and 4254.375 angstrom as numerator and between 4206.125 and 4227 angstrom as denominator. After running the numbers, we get 1.0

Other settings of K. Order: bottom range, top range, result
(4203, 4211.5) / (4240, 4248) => 0.97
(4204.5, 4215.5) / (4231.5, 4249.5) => 0.95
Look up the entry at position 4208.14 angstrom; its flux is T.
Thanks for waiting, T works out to 13.5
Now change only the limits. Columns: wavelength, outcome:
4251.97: 12.95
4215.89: 11.26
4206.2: 13.24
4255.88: 12.07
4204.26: 12.21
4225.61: 9.864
